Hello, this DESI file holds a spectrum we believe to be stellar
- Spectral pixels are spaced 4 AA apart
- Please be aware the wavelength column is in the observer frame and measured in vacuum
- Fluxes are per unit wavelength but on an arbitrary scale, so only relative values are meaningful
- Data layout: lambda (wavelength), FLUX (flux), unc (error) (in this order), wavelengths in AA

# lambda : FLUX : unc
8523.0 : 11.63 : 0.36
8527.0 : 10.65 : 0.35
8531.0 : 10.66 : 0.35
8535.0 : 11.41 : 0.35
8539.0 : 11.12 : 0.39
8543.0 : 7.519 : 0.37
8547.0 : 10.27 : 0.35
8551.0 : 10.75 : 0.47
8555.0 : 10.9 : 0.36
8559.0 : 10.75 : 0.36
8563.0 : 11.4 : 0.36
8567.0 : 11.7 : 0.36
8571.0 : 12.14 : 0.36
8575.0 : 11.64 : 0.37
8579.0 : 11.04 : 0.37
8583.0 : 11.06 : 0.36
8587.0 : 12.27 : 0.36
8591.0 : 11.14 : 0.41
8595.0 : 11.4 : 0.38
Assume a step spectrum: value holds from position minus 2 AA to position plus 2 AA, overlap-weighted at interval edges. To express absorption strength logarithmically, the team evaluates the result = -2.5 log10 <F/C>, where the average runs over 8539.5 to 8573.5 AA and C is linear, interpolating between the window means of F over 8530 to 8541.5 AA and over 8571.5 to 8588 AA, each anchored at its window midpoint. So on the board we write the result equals 0.05 mag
